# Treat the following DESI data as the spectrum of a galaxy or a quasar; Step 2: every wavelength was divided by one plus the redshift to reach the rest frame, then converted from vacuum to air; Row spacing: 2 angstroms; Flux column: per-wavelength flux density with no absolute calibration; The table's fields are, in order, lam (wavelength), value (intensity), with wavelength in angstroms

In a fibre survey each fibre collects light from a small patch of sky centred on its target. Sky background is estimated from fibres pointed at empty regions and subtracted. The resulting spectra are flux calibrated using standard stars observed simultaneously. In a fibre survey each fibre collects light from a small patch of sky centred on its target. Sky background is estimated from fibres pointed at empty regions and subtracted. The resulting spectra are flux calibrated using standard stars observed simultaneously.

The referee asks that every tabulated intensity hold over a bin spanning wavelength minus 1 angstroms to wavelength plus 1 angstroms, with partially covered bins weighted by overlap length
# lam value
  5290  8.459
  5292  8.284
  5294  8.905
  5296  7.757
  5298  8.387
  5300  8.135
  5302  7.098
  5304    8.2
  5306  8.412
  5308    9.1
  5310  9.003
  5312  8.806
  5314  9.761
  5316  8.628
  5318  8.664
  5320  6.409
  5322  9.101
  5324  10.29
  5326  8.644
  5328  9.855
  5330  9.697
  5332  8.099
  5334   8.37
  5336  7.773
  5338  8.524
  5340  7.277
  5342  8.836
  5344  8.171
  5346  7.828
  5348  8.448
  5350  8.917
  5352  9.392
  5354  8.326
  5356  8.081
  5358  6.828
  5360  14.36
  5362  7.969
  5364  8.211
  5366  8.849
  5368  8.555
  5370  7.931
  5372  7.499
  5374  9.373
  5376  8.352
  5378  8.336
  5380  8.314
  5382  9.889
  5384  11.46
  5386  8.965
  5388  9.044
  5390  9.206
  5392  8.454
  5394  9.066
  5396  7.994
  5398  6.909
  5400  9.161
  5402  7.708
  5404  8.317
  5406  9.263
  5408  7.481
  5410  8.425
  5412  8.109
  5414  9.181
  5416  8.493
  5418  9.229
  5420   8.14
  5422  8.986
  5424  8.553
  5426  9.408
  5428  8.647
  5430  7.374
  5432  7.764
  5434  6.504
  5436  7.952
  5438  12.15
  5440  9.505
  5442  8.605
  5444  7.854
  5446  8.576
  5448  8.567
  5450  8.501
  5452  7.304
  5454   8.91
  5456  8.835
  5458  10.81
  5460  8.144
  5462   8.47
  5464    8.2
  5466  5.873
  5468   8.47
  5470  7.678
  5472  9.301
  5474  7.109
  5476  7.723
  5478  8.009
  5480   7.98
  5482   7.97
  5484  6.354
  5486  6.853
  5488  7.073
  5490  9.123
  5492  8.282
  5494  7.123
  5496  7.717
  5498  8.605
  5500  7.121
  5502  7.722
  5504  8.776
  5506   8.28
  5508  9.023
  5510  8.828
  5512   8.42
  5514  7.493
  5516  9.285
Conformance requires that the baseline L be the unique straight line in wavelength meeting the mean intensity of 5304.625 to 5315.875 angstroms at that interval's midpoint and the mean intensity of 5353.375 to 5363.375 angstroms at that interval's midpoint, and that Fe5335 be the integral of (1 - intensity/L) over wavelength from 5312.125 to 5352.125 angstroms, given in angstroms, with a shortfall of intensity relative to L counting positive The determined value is 1.8 angstroms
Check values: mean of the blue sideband 8.96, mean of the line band 8.62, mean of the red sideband 9.11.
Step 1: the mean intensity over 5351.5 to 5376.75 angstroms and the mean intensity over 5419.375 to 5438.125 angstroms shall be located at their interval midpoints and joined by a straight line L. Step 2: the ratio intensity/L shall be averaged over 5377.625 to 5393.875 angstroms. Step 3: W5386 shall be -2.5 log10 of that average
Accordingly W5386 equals -0.07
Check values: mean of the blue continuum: 8.74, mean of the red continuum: 8.39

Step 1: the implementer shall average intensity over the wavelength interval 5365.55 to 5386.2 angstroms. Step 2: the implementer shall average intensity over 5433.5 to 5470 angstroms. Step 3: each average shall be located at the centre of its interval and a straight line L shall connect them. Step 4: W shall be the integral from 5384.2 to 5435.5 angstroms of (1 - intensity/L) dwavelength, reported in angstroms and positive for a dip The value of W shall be 1.48 angstroms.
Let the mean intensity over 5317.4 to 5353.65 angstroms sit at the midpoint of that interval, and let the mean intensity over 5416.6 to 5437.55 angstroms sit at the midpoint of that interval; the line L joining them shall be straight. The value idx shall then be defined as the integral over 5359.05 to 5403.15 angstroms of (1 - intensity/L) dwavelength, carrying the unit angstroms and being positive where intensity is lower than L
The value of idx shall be -2.2 angstroms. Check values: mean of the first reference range 8.57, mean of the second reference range 8.36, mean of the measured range 8.88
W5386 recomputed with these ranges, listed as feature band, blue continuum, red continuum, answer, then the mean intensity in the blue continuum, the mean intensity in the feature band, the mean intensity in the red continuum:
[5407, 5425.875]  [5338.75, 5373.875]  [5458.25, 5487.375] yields -0.05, 8.58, 8.55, 7.79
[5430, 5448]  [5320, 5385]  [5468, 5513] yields -0.04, 8.76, 8.54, 7.97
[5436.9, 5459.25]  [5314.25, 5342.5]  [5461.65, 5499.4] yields -0.14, 8.61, 9.04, 7.77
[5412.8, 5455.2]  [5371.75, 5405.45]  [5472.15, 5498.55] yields -0.04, 8.74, 8.58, 7.72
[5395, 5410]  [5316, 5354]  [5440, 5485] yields 0.03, 8.57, 8.14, 8.18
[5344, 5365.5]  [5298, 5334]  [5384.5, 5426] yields -0.02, 8.68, 8.81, 8.59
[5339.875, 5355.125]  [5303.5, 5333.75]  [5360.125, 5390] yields 0.05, 8.84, 8.46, 8.95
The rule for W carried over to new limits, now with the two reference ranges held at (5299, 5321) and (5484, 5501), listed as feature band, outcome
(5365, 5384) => -1.4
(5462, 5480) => -0.2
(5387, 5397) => -0.9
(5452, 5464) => -1.6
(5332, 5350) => 0.1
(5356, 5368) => -1.3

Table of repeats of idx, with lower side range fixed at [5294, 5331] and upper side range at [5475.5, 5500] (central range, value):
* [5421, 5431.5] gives -0.7 angstroms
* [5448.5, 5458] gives -0.9 angstroms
